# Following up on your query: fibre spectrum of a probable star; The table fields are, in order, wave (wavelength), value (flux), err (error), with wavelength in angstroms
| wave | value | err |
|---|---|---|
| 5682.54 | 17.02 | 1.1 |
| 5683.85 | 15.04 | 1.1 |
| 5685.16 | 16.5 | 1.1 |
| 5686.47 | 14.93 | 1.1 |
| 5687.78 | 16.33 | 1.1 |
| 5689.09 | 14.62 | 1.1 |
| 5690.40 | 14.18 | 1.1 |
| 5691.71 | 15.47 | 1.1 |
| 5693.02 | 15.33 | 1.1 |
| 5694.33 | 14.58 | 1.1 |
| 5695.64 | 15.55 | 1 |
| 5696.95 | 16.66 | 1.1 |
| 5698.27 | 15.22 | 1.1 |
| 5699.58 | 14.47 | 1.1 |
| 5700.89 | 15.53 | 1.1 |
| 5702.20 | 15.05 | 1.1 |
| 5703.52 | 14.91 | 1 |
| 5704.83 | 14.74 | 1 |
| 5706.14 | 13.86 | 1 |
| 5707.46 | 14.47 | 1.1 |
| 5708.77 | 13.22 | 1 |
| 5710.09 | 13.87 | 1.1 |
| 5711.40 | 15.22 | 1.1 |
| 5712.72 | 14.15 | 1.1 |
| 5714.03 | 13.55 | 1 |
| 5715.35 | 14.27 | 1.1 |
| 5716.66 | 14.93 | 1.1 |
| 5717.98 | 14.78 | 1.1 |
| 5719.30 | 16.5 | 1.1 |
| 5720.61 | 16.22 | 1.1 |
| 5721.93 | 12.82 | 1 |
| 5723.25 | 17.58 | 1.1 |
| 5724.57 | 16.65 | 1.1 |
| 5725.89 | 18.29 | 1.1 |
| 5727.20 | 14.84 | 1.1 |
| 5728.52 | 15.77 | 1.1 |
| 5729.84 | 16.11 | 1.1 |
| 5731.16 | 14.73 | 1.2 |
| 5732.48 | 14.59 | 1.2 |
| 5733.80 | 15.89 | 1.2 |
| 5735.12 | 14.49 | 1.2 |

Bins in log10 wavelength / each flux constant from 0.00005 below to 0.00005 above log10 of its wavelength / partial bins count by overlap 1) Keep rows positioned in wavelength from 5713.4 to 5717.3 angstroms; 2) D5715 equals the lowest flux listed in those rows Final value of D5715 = 13.55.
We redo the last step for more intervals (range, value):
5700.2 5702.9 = 15.05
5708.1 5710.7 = 13.22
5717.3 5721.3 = 14.78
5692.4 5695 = 14.58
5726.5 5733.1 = 14.59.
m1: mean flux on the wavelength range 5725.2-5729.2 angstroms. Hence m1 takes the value 16.3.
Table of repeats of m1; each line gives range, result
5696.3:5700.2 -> 15.4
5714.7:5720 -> 15.1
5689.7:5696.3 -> 15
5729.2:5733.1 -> 15.1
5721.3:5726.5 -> 16.3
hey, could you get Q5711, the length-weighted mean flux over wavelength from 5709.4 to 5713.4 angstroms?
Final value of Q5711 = 14.4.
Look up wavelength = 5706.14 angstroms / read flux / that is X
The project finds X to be 13.86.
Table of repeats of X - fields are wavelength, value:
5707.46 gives 14.47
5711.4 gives 15.22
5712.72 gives 14.15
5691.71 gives 15.47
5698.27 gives 15.22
